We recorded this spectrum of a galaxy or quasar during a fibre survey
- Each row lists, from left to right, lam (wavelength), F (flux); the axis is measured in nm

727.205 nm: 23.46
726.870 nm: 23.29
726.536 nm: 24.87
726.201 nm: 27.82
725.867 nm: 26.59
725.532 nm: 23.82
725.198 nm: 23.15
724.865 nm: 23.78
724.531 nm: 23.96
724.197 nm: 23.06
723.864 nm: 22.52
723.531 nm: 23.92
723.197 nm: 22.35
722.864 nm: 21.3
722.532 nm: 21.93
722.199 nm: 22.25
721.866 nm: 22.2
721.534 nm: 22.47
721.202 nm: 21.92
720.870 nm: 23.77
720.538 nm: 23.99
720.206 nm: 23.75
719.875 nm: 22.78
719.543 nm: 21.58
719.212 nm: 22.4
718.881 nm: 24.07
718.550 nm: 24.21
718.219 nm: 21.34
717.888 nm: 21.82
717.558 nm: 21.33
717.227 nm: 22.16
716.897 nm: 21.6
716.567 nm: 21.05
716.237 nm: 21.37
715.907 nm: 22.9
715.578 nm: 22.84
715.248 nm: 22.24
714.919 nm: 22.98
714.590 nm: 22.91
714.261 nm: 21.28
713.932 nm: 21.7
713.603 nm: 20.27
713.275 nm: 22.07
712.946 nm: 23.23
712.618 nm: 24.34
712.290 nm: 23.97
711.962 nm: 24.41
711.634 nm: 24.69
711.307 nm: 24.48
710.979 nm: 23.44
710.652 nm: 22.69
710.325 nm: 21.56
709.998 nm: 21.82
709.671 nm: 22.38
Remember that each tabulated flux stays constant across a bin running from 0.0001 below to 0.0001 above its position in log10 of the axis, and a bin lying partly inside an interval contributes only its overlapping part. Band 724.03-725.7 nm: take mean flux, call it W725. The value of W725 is 23.6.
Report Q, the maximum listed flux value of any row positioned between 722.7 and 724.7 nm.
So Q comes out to 23.96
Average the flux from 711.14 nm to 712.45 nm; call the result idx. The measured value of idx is 24.4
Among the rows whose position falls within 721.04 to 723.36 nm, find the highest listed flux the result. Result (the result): 22.47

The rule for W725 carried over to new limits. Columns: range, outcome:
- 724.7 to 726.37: 25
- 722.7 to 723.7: 22.5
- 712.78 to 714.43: 21.7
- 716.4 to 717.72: 21.5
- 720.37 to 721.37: 23.2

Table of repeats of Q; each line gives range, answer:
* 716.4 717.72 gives 22.16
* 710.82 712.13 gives 24.69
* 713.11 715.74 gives 22.98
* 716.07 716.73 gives 21.37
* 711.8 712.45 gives 24.41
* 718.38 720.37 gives 24.21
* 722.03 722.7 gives 22.25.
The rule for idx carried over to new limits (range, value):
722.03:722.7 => 22.1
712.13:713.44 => 23.4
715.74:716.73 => 21.8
